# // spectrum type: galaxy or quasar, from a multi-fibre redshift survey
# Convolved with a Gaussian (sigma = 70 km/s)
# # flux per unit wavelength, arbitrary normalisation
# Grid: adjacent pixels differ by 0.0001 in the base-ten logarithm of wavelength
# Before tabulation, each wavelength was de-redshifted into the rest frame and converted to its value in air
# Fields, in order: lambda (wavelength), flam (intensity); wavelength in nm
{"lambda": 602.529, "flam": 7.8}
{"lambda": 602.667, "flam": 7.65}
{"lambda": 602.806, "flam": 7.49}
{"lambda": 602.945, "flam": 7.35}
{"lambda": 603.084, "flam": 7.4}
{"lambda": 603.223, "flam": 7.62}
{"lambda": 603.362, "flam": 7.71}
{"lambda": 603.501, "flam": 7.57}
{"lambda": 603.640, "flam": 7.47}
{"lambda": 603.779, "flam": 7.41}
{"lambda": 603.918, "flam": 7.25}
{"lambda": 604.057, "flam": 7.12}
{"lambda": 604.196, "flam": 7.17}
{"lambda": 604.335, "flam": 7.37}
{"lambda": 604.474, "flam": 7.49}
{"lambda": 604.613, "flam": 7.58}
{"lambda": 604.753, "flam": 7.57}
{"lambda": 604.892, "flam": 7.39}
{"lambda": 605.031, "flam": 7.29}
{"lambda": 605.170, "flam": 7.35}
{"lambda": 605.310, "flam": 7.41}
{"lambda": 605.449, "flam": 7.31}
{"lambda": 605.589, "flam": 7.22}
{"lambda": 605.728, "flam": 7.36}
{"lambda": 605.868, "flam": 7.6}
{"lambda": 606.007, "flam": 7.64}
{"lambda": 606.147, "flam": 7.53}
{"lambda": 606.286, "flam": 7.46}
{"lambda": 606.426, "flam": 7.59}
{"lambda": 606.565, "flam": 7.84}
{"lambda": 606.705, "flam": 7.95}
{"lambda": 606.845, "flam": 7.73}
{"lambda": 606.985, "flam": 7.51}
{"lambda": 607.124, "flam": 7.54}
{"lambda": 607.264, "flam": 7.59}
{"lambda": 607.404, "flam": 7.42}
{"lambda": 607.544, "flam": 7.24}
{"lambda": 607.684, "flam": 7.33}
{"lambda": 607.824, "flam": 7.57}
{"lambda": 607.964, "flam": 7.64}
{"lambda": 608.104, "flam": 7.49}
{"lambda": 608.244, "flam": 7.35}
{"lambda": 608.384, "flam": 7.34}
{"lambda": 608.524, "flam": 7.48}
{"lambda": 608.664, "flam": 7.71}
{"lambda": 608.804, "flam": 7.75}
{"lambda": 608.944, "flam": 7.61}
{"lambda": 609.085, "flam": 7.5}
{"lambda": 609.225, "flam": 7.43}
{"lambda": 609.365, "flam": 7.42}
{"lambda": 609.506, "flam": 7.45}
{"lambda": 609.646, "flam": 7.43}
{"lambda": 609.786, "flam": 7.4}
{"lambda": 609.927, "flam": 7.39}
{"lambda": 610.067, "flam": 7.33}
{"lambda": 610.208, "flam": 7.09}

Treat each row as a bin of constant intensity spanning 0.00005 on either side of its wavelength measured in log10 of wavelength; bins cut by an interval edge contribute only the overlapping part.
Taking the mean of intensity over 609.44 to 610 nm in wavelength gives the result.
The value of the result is 7.43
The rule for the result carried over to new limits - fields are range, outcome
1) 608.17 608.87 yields 7.53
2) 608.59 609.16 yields 7.64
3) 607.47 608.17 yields 7.45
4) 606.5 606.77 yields 7.89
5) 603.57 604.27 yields 7.29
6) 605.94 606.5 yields 7.56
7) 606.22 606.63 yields 7.63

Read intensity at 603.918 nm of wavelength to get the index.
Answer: 7.25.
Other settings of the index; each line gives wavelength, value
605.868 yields 7.6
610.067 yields 7.33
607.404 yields 7.42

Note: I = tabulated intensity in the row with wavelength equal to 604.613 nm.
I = 7.58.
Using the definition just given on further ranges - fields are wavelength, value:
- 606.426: 7.59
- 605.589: 7.22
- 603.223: 7.62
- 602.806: 7.49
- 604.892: 7.39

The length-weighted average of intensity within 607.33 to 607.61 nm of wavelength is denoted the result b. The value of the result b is 7.33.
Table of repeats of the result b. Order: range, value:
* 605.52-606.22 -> 7.48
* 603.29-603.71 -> 7.58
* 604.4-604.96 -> 7.5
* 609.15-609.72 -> 7.44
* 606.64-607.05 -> 7.72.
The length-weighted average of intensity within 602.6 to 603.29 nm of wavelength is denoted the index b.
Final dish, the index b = 7.49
